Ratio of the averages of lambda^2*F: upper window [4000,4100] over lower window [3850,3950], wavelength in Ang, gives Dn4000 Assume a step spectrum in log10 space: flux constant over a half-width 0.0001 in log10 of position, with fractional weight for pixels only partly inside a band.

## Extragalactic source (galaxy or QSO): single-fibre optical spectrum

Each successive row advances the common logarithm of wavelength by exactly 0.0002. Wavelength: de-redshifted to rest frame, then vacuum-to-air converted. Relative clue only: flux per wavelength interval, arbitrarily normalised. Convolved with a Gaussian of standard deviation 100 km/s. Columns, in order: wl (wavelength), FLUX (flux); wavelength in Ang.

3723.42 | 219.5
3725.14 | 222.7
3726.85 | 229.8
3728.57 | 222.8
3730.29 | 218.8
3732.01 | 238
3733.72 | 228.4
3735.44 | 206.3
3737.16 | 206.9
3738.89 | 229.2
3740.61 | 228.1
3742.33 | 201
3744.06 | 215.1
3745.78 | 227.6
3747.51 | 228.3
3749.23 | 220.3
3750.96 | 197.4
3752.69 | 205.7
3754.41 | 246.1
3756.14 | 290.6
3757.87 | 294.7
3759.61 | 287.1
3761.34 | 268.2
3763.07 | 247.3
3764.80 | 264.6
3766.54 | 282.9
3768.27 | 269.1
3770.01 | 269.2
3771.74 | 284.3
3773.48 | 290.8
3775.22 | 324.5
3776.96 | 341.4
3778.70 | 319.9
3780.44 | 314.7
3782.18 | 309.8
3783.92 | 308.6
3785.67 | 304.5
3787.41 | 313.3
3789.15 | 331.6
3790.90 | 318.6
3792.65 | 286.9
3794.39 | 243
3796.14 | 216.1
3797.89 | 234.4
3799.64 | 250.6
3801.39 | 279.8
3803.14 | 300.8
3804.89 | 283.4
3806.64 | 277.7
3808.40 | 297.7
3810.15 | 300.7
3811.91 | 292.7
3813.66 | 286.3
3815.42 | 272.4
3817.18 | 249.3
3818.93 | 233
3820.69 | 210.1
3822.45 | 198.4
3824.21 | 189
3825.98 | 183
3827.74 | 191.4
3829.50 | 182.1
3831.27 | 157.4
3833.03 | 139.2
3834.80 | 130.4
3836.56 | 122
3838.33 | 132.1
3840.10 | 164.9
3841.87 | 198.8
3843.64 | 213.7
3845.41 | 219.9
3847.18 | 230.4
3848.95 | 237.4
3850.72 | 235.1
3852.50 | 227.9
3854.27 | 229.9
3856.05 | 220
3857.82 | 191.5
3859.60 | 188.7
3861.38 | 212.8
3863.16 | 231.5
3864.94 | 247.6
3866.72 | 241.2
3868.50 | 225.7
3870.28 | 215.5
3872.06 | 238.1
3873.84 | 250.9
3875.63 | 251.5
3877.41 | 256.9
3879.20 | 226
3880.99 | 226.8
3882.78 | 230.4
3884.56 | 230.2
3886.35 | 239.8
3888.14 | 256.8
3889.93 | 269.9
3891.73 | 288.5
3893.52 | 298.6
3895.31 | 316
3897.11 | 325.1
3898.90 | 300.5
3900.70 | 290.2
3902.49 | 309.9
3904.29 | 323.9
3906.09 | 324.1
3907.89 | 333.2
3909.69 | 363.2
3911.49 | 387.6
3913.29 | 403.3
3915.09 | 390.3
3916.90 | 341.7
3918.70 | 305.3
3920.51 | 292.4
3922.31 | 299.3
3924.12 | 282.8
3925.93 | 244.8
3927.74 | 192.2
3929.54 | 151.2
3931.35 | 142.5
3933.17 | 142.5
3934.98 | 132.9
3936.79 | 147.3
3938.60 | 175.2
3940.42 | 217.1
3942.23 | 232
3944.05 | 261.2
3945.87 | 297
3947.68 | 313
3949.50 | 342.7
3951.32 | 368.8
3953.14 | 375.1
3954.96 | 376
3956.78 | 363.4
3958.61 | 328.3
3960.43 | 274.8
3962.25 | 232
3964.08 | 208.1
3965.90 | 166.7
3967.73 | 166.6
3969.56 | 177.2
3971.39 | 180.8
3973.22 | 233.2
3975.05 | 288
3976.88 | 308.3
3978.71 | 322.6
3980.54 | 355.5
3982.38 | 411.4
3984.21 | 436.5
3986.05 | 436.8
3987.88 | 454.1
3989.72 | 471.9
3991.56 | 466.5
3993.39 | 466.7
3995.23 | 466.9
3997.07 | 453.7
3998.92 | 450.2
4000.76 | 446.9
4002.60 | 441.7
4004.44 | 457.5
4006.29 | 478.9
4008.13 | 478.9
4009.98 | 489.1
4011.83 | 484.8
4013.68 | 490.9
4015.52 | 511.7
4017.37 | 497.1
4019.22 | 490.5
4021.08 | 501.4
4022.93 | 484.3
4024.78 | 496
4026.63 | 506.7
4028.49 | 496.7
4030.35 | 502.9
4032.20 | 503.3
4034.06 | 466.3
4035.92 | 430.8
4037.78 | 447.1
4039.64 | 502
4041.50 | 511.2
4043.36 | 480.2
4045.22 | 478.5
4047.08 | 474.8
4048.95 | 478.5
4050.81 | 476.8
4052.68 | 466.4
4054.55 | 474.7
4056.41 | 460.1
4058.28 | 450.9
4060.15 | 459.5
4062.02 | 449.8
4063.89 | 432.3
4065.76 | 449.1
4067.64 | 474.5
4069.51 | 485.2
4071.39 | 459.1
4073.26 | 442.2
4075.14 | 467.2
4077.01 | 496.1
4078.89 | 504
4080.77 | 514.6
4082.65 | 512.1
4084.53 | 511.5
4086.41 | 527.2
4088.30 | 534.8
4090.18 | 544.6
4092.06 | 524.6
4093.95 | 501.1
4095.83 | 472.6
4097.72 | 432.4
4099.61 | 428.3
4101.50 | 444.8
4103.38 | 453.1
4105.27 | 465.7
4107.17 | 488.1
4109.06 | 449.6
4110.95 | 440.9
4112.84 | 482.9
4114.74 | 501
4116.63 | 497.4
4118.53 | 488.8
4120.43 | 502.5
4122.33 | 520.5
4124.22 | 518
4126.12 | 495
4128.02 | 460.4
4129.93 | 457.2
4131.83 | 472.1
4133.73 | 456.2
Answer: 2.00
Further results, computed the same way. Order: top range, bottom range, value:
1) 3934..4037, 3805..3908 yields 1.70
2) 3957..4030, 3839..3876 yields 1.93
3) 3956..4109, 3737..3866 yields 2.04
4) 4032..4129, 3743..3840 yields 2.21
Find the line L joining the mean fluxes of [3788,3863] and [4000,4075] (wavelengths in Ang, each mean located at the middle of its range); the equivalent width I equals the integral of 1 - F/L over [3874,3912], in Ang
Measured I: 2.6 Ang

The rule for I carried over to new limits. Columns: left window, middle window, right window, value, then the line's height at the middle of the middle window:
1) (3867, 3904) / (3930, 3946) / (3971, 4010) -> 7.1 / 337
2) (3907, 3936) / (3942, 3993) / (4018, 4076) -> 4.4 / 348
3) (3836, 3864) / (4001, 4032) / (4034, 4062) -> -4.3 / 428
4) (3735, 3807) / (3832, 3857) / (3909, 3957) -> 7.3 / 272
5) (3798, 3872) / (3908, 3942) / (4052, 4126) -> 5.8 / 314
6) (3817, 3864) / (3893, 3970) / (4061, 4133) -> 4.1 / 297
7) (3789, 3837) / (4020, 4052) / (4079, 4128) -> -4.0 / 431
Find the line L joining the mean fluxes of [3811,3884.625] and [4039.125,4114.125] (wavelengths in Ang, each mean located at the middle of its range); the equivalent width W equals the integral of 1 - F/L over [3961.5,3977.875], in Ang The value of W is 6.3 Ang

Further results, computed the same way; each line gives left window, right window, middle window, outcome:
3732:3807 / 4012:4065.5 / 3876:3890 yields 4.5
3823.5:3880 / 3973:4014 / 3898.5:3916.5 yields -3.1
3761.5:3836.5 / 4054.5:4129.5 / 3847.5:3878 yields 7.8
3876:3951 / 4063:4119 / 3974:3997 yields -3.3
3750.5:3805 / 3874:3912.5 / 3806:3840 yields 8.7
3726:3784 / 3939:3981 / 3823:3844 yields 7.7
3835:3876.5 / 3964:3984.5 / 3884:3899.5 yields -3.4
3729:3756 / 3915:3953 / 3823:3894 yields 7.2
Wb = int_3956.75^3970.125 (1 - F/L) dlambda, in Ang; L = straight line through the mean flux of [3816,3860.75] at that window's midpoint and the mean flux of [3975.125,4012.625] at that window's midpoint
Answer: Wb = 5.3 Ang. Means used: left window 196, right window 436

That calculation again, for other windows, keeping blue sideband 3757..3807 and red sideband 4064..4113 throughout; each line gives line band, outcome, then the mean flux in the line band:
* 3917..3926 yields 1.9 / 294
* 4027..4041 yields -1.1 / 480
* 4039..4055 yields -1.0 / 482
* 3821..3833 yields 5.1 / 182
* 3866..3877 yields 3.4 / 238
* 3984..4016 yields -3.1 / 466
